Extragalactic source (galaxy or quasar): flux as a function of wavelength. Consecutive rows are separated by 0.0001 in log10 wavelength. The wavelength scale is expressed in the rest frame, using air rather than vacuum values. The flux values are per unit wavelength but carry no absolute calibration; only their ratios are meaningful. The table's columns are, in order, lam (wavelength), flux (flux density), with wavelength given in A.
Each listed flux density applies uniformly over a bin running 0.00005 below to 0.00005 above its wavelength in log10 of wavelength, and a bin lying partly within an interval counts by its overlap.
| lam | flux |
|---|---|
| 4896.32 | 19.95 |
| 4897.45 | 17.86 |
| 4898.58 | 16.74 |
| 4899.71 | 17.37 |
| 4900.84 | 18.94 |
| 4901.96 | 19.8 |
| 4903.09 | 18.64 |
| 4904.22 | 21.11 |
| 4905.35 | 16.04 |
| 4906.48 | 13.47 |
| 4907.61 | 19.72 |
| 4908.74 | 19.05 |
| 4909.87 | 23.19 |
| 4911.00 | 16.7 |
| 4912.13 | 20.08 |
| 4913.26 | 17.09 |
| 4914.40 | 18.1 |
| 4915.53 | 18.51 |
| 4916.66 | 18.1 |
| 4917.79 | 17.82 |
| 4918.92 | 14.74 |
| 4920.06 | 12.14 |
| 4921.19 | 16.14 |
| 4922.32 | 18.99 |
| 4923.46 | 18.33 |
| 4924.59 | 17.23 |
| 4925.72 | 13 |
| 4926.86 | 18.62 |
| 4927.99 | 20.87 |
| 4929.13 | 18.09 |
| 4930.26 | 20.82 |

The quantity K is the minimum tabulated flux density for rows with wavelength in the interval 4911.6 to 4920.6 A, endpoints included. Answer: 12.14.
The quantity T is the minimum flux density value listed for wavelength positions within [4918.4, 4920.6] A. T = 12.14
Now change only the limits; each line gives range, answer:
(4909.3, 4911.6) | 16.7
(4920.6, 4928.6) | 13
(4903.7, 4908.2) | 13.47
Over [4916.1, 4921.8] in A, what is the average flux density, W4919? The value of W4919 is 15.8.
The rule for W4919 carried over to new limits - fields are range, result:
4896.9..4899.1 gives 17.3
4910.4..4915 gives 18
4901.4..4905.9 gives 18.9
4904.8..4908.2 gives 16.4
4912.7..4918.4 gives 17.9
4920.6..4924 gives 17.8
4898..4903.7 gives 18.3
